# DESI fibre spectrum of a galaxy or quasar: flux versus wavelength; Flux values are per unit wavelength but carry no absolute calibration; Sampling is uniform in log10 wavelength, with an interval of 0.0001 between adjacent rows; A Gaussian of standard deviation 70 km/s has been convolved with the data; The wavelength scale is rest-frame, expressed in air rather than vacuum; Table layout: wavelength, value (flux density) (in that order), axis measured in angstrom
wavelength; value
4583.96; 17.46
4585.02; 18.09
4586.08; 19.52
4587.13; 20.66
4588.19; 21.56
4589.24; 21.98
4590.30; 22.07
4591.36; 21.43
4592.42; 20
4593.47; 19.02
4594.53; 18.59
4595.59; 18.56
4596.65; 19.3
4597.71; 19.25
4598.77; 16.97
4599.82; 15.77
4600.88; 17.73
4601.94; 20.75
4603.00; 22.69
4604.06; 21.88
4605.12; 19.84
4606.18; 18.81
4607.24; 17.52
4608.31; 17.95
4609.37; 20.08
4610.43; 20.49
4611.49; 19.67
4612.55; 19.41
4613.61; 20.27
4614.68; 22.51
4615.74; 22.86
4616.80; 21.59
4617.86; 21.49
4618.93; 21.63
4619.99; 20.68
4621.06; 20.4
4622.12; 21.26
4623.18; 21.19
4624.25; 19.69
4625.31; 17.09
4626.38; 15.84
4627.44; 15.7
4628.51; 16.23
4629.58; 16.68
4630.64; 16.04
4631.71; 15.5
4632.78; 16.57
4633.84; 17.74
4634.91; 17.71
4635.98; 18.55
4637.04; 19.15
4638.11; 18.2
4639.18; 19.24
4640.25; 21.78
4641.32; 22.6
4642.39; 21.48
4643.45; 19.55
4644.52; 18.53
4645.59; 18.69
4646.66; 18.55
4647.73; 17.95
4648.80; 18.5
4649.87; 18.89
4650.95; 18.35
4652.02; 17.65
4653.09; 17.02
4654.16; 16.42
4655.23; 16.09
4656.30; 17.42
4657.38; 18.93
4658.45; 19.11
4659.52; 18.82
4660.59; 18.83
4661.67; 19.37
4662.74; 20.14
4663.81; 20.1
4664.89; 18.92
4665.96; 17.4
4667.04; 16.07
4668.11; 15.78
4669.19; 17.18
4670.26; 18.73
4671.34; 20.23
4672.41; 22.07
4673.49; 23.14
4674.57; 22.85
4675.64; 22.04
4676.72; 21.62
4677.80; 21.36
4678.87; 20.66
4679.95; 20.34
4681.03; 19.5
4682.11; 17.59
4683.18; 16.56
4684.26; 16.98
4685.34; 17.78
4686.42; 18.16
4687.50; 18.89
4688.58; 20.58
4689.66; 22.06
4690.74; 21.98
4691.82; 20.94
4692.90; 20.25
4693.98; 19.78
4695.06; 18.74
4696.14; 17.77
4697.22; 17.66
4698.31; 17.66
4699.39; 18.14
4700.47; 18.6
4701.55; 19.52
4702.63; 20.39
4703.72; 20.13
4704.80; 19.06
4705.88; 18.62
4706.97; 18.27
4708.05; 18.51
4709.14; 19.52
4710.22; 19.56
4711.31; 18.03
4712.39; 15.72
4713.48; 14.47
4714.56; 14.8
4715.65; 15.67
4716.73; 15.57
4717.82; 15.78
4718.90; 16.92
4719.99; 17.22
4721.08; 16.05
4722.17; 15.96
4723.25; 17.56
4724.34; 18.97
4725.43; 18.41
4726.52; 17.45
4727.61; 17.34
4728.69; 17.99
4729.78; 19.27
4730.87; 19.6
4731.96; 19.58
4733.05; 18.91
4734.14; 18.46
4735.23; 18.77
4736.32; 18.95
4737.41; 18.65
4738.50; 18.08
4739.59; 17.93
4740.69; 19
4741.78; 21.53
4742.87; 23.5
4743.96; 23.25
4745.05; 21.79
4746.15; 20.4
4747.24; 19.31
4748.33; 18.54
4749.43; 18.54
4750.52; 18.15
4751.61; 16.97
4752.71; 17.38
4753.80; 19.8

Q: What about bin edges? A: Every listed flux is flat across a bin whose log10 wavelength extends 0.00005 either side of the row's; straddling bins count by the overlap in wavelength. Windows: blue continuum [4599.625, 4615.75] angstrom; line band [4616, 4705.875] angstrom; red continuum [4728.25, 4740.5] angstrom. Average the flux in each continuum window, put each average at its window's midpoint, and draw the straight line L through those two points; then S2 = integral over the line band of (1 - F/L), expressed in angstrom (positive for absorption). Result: 1.6 angstrom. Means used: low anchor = 19.9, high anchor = 18.7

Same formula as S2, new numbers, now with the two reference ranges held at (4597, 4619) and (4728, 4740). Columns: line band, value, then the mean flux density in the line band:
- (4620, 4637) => 1.6 angstrom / 17.9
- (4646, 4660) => 1.1 angstrom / 18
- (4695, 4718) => 1.4 angstrom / 17.8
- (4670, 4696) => -1.2 angstrom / 20.1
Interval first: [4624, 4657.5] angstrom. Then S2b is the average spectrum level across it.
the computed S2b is 18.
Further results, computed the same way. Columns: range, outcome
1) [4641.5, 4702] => 19.1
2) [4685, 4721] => 18.4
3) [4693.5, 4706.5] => 18.8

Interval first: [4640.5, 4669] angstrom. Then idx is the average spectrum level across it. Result 18.5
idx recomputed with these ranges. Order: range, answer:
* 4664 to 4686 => 19.3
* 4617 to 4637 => 18.4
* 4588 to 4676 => 19.2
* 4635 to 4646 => 19.7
